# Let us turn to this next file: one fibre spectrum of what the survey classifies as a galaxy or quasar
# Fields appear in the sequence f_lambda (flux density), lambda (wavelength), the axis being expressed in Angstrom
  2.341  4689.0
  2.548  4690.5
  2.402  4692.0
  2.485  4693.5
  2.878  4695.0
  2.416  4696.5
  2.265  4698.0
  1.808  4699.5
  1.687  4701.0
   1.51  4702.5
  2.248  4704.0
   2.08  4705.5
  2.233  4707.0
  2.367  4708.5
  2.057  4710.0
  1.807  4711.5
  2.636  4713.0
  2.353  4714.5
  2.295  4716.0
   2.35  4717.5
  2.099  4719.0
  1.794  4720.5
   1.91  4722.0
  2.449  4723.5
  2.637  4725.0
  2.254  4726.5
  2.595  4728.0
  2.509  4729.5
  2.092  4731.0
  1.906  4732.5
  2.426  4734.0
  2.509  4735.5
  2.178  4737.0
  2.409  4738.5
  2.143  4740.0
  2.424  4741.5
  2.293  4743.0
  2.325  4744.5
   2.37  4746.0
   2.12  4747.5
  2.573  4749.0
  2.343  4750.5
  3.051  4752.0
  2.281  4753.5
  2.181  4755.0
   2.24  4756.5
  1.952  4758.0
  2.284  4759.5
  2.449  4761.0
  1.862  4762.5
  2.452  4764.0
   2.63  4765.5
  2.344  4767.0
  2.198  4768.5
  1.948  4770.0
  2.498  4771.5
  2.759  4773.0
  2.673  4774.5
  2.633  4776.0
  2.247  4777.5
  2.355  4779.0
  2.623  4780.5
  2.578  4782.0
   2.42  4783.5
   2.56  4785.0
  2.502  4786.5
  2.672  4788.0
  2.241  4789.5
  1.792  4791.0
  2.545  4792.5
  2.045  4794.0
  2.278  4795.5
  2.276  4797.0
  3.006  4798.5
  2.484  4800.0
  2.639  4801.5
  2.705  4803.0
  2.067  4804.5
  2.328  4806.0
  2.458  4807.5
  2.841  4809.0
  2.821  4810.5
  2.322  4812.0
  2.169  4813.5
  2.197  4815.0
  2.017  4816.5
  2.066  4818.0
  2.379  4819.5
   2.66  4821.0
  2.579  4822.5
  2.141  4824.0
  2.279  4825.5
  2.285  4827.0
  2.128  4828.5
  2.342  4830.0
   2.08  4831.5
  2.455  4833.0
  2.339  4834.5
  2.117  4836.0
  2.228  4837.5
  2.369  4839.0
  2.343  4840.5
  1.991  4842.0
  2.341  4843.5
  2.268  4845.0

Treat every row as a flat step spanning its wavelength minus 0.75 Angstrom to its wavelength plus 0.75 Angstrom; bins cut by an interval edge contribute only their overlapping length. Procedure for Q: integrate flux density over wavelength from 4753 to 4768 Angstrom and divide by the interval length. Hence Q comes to 2.27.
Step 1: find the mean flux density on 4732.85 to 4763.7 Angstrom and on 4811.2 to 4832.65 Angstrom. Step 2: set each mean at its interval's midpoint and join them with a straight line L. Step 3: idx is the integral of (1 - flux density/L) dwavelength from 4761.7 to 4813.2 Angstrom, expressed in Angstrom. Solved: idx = -3.2 Angstrom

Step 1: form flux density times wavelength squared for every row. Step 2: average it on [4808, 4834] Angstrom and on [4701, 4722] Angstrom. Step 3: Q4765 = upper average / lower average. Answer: 1.2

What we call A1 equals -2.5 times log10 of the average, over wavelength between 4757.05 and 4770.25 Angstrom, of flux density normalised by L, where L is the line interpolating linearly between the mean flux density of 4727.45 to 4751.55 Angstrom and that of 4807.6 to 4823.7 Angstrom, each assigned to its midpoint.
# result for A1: 0.051 mag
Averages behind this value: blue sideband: 2.33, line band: 2.25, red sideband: 2.4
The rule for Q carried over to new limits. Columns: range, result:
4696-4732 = 2.18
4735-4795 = 2.37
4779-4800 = 2.43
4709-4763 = 2.28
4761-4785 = 2.42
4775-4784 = 2.48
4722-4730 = 2.43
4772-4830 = 2.41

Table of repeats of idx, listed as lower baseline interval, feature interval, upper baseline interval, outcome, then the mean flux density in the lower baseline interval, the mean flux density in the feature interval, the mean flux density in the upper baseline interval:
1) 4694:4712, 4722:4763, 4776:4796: -1.4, 2.12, 2.32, 2.38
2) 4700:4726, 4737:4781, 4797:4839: -2.3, 2.15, 2.36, 2.37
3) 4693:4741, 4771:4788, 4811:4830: -2.1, 2.23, 2.54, 2.28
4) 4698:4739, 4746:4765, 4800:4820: -0.4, 2.19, 2.32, 2.39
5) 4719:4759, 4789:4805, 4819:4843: -0.6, 2.3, 2.38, 2.29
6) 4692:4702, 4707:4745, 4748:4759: 0.6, 2.25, 2.27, 2.37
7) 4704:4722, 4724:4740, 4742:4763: -0.7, 2.18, 2.34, 2.32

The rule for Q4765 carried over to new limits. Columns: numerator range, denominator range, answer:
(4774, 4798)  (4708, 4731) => 1.09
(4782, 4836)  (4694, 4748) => 1.10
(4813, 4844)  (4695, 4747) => 1.06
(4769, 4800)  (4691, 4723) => 1.15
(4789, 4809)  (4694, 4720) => 1.14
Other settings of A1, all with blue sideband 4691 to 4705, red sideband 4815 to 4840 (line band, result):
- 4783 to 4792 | -0.05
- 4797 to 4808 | -0.11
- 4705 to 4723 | 0.02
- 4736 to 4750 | -0.05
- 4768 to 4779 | -0.08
